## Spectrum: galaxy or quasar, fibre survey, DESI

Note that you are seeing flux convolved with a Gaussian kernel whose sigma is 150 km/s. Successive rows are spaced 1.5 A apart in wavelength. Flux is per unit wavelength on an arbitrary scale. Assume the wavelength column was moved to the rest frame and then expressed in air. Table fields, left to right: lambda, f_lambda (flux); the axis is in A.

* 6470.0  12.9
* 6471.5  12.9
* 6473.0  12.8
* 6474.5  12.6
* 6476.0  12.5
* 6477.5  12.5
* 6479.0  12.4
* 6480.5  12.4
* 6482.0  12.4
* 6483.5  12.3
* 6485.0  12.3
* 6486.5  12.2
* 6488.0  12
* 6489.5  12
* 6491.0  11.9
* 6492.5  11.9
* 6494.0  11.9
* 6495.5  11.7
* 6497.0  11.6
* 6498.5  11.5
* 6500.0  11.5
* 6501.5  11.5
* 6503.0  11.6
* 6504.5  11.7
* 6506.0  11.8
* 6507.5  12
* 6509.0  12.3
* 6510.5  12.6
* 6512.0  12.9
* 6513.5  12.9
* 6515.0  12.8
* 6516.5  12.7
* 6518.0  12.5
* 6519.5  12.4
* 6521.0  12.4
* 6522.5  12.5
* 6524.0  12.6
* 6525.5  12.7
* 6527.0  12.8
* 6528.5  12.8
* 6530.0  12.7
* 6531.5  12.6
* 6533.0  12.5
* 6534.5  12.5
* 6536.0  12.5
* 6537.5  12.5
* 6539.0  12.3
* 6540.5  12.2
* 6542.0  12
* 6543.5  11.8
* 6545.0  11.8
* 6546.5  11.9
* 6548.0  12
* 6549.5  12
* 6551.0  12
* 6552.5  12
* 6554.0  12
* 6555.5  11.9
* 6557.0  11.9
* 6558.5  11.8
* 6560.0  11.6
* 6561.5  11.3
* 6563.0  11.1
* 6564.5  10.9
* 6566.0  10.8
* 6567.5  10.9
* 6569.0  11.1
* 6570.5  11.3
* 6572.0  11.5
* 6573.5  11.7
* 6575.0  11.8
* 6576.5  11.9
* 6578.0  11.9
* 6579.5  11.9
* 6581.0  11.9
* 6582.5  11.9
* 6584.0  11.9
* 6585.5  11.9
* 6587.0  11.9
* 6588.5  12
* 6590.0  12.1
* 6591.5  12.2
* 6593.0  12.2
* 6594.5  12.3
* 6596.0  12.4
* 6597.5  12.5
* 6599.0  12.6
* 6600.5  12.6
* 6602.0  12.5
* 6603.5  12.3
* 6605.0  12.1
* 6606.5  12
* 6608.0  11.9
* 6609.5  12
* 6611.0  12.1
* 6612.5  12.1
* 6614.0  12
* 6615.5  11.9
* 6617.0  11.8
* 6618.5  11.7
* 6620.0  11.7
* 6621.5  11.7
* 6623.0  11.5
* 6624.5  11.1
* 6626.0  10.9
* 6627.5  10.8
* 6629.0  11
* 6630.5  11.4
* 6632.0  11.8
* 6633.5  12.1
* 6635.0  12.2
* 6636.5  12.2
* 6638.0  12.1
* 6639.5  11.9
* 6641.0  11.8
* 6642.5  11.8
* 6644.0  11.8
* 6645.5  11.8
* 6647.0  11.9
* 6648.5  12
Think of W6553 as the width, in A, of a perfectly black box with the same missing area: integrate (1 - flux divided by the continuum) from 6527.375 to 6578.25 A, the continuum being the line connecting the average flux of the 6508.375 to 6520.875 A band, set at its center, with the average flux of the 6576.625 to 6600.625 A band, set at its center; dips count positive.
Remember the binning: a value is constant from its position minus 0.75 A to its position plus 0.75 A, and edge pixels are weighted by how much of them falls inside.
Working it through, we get 2.03 A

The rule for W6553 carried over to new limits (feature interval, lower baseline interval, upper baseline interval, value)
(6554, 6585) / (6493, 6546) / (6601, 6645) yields 1.2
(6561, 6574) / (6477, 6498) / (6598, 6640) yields 0.9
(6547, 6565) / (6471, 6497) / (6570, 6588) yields 0.3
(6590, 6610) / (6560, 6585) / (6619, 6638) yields -1.3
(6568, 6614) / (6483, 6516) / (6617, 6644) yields -1.0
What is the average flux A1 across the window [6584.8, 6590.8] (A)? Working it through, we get 12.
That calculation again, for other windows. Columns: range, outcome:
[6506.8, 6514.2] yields 12.5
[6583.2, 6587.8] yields 11.9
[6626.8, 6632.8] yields 11.3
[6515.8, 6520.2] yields 12.5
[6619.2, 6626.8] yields 11.4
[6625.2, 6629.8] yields 10.9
